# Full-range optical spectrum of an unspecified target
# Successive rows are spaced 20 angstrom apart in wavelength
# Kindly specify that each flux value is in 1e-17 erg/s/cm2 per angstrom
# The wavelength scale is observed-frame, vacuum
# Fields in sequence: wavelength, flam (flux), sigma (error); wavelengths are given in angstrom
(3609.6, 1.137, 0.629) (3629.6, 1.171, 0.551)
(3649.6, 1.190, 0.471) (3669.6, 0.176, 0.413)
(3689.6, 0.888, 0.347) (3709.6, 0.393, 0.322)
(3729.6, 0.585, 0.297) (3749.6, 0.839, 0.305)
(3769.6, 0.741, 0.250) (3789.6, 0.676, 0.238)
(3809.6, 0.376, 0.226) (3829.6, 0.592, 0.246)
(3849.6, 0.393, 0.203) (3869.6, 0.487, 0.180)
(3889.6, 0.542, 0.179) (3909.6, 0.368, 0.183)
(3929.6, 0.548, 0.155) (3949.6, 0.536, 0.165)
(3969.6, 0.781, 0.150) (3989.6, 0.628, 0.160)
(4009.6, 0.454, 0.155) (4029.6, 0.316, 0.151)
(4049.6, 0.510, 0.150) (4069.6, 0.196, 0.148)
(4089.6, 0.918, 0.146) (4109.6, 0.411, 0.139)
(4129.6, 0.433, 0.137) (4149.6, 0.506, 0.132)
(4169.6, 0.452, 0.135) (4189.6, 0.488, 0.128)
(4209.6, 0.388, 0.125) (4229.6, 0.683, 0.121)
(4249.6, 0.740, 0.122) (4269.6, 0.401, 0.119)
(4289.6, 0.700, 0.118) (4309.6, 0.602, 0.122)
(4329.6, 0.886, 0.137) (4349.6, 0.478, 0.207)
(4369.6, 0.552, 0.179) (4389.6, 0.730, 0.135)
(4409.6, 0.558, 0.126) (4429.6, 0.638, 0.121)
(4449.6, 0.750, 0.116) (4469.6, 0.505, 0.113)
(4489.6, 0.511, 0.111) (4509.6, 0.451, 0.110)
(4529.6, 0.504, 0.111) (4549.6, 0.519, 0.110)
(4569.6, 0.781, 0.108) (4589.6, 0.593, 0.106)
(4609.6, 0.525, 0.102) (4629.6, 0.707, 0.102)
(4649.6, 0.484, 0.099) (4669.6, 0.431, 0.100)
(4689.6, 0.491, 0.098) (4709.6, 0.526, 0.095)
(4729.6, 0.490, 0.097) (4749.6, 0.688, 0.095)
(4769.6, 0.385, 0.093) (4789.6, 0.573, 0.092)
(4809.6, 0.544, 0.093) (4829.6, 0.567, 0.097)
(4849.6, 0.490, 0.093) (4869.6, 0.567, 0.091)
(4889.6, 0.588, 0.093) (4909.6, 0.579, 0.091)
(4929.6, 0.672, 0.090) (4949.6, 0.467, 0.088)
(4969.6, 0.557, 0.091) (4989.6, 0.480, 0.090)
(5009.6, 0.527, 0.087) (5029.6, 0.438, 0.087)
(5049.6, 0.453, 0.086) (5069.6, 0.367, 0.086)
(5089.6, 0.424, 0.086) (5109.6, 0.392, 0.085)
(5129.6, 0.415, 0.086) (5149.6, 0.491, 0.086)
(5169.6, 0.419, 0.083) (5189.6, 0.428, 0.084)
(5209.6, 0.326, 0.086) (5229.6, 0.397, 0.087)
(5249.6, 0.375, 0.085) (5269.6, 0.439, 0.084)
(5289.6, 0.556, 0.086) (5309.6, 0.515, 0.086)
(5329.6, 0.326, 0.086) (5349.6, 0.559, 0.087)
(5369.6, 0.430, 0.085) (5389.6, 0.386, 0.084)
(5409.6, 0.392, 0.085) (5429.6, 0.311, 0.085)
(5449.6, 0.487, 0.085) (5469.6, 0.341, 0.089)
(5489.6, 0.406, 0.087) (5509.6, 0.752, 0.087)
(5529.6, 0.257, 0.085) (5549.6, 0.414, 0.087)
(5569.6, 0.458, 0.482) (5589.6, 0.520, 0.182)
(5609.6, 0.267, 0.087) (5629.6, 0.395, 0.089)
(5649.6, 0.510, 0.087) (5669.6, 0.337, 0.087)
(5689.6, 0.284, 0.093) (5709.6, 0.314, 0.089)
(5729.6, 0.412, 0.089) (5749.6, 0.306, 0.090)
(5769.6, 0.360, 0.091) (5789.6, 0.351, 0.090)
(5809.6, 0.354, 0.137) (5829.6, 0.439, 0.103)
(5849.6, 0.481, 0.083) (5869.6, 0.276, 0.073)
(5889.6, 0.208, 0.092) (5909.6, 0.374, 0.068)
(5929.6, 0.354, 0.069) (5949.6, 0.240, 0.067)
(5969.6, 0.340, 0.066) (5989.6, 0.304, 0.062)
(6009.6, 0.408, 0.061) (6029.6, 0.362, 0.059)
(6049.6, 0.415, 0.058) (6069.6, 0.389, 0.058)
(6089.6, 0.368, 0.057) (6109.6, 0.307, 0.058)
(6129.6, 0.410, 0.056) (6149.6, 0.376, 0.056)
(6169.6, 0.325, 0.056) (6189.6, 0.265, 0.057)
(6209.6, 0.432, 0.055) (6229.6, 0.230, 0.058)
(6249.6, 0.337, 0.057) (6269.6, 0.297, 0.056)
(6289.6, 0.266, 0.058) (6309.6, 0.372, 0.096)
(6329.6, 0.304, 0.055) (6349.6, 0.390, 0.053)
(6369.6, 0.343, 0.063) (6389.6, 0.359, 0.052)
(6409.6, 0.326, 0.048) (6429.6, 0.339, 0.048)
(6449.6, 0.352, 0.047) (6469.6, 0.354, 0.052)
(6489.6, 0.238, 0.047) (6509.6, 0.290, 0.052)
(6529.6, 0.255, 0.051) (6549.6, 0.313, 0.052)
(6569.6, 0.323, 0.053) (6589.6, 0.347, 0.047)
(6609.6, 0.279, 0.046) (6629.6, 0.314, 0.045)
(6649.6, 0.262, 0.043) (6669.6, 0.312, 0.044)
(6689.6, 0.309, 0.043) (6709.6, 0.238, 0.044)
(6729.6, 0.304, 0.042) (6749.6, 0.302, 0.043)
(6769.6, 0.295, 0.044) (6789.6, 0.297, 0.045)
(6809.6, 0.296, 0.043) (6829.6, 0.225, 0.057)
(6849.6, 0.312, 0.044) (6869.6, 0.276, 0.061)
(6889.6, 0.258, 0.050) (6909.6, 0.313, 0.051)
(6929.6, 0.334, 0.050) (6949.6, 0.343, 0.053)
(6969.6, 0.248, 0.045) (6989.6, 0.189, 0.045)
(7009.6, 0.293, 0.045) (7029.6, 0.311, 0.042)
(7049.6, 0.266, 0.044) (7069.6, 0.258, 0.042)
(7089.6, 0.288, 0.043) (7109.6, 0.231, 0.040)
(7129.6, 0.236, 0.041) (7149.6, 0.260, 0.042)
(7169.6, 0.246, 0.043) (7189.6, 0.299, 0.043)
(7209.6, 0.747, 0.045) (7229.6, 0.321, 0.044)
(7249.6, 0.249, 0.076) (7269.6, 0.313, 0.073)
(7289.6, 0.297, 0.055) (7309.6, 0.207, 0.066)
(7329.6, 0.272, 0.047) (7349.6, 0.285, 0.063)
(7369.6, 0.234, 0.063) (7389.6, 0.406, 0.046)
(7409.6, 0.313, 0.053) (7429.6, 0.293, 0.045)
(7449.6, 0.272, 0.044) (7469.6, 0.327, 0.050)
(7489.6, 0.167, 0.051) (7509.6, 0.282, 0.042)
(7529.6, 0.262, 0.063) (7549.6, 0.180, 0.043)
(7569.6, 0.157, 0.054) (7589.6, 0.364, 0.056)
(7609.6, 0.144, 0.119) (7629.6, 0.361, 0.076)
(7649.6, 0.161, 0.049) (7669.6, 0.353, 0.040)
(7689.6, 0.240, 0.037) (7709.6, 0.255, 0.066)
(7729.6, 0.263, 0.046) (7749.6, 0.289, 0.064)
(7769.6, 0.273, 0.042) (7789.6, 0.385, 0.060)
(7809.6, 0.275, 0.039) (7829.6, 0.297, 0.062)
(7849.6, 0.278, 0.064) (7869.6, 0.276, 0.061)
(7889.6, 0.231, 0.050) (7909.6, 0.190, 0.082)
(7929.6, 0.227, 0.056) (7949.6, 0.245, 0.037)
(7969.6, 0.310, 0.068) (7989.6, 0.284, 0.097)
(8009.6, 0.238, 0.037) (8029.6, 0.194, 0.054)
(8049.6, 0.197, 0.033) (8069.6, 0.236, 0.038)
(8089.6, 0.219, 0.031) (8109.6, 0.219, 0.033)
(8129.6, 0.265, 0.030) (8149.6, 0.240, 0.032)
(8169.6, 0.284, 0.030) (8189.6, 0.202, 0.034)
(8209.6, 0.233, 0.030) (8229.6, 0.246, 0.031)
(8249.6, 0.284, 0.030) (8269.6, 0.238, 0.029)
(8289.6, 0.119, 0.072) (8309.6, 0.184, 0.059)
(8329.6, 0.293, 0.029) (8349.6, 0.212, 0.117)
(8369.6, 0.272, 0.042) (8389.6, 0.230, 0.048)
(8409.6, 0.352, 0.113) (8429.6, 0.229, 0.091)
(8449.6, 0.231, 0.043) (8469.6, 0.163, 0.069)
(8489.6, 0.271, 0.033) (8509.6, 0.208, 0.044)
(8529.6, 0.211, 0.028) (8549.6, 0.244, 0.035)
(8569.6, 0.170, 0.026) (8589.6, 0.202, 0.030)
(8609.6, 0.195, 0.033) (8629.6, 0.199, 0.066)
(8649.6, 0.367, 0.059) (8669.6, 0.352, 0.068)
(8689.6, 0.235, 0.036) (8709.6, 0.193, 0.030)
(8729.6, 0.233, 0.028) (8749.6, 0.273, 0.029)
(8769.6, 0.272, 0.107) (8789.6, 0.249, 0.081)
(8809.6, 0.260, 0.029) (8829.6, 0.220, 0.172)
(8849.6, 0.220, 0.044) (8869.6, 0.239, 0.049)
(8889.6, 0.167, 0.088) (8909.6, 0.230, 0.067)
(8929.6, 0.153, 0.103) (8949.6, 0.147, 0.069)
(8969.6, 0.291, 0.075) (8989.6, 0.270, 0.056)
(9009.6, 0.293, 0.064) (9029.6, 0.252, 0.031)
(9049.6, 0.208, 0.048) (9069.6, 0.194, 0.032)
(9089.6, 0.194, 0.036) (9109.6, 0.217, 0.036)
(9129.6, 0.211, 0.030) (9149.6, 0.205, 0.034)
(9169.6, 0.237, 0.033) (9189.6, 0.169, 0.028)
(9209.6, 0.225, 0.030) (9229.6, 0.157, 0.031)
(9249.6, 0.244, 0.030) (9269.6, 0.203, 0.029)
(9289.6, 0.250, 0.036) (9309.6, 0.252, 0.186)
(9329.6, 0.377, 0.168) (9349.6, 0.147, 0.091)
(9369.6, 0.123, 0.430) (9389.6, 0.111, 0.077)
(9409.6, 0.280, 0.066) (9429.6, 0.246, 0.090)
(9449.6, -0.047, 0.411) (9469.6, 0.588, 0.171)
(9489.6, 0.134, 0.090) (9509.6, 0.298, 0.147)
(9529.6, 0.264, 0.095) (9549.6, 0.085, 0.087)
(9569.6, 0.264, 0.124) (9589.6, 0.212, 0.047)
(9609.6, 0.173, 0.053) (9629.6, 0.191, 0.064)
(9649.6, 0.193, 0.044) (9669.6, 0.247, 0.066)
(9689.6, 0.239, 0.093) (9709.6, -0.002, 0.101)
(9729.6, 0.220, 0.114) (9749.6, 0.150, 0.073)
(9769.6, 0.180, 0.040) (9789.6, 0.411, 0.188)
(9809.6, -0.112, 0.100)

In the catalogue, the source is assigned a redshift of 0.099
